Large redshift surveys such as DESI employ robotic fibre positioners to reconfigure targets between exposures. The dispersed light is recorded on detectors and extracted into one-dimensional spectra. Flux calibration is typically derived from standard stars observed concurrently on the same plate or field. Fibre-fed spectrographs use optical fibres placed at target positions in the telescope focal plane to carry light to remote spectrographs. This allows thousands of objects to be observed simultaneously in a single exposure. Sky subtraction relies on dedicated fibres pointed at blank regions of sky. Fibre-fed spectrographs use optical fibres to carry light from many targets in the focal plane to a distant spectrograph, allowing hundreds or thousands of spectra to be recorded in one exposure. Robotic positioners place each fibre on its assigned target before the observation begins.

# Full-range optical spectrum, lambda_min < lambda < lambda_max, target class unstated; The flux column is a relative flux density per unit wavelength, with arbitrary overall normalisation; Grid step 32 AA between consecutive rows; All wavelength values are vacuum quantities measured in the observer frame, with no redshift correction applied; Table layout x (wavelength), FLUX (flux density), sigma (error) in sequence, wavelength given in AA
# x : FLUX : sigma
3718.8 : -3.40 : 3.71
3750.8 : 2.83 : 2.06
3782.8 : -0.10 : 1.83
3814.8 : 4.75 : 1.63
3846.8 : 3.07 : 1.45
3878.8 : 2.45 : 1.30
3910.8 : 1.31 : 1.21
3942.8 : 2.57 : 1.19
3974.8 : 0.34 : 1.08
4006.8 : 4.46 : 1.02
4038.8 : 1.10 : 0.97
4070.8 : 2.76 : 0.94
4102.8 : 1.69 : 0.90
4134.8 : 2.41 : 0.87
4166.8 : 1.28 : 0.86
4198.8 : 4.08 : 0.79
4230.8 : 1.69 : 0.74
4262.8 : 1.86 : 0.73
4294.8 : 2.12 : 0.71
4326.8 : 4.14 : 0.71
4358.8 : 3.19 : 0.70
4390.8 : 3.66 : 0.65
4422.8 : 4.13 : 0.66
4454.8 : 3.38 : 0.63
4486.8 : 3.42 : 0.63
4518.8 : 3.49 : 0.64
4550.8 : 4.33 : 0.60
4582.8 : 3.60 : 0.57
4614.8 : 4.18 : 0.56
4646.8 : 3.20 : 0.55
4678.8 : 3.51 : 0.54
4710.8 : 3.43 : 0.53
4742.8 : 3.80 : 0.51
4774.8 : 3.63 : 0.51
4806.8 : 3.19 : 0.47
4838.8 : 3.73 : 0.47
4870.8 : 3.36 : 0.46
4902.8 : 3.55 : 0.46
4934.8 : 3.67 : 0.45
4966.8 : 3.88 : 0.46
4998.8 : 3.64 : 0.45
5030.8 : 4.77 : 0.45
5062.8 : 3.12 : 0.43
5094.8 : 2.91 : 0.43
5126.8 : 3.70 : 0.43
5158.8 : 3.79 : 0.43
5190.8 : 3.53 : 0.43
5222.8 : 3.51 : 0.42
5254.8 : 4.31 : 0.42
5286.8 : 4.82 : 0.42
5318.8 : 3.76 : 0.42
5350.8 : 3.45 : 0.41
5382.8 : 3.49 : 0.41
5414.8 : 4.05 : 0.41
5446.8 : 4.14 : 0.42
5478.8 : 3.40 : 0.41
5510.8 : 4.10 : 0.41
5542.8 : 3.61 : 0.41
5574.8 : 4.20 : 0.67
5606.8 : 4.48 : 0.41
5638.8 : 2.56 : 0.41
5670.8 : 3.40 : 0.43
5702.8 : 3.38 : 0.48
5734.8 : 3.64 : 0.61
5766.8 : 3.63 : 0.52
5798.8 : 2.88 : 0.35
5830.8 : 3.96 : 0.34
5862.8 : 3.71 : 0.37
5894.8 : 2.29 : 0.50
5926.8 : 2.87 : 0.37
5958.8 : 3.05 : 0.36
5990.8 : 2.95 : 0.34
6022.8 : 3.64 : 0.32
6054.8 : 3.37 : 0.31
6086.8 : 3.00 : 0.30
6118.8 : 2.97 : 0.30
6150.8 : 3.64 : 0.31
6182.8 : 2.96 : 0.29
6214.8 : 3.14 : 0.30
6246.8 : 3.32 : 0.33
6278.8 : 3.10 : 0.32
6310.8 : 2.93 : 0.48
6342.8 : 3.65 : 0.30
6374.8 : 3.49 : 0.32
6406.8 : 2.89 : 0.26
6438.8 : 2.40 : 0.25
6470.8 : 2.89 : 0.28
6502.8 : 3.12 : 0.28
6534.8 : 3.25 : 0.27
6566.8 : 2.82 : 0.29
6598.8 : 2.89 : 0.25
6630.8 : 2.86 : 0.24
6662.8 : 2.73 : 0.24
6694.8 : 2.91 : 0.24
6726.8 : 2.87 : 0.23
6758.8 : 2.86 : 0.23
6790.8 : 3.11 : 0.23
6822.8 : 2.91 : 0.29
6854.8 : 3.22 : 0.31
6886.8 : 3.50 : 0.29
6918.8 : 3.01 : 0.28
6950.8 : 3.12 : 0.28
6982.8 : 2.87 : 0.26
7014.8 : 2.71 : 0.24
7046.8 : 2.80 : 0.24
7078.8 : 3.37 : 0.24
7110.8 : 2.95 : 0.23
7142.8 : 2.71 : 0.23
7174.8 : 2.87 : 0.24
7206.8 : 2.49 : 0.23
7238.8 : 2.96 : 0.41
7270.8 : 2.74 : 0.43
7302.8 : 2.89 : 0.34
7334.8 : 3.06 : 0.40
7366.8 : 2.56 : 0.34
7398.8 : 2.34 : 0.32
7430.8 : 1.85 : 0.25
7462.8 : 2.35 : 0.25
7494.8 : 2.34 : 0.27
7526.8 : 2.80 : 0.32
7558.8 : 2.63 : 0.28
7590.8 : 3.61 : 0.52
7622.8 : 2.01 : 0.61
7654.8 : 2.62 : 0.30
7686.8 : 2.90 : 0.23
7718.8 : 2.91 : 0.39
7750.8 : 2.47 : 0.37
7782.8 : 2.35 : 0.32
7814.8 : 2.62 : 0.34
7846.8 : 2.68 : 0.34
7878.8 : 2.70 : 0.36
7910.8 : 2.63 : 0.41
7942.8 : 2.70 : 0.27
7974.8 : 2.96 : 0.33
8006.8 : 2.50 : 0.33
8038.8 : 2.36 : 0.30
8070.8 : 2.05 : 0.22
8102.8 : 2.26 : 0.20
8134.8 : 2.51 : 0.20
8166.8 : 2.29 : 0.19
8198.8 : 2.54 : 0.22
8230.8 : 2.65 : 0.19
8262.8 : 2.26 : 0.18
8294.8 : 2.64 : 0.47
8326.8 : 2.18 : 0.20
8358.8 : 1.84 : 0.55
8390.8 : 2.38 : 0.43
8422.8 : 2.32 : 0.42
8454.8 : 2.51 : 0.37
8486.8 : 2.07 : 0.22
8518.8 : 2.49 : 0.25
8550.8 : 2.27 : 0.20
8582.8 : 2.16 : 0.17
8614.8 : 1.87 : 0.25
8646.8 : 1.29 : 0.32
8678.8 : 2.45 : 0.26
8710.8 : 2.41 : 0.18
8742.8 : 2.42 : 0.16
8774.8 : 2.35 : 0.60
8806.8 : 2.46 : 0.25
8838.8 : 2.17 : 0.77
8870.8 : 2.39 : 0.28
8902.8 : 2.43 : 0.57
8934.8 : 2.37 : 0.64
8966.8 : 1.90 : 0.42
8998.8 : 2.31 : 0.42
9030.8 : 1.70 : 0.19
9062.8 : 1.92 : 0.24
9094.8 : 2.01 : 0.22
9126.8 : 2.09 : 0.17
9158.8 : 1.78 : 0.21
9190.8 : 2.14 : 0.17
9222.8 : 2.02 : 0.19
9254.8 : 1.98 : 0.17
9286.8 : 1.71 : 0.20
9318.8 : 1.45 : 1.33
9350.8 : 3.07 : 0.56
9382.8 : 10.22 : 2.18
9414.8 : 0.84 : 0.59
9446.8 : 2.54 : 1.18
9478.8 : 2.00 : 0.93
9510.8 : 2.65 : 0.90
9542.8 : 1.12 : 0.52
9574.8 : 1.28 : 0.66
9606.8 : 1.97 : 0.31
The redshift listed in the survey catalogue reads 0.122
